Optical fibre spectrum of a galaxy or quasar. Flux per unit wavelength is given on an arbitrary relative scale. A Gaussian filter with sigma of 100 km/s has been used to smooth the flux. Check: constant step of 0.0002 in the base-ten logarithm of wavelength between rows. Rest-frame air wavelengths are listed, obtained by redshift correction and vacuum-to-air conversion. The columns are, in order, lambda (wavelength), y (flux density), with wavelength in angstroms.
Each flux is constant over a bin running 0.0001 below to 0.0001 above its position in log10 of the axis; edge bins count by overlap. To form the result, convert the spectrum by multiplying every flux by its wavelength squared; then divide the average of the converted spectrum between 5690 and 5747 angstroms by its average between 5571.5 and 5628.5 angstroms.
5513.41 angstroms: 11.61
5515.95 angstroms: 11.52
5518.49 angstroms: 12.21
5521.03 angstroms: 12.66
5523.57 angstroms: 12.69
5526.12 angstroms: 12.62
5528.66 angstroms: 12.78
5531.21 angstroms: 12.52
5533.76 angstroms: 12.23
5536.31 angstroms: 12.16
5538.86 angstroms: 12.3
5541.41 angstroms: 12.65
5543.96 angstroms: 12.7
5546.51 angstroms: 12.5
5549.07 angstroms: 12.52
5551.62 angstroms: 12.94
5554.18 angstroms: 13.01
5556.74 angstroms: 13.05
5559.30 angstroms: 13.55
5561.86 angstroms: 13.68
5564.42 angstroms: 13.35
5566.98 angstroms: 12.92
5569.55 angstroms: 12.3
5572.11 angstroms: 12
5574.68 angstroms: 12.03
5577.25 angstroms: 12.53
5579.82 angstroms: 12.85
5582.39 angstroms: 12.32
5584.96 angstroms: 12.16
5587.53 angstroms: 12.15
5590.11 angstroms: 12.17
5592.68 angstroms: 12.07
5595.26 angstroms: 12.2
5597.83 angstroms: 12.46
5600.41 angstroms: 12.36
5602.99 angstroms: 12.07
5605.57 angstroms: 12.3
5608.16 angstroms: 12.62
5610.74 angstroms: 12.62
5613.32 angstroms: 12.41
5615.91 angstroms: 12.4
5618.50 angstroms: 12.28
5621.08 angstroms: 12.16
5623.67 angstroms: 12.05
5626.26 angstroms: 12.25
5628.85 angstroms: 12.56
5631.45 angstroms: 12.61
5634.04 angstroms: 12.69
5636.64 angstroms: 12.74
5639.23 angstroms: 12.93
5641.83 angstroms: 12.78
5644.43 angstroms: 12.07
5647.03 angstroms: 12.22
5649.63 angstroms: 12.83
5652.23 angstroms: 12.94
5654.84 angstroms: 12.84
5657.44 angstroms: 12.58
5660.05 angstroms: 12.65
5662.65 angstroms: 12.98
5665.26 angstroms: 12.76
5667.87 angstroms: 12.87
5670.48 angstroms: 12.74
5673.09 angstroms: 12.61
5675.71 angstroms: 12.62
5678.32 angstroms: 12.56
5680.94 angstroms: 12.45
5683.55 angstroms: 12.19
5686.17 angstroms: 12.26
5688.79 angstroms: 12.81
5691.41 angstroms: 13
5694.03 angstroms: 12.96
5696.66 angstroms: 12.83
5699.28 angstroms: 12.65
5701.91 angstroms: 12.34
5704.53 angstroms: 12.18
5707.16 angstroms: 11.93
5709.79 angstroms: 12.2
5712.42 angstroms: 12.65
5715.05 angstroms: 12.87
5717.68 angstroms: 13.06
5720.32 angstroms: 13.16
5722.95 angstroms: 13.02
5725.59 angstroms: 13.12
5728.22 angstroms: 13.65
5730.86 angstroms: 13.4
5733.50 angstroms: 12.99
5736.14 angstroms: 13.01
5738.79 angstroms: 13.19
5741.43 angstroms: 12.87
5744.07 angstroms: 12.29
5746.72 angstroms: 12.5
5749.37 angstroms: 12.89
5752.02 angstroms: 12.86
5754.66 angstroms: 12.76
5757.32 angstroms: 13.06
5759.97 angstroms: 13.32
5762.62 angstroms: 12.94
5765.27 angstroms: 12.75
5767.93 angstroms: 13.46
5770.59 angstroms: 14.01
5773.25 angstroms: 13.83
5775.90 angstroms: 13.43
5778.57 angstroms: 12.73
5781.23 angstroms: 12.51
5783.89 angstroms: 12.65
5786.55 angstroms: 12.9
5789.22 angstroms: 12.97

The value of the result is 1.09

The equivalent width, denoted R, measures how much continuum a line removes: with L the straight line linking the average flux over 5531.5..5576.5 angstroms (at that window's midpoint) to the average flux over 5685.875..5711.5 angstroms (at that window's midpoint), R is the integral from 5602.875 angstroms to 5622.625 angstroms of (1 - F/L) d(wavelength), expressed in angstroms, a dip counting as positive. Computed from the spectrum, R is 0.4 angstroms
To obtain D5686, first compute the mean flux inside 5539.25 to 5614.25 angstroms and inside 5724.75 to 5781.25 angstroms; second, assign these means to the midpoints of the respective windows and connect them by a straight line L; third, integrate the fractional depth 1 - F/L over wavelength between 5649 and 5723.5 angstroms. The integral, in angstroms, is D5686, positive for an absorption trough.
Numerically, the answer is 1.27 angstroms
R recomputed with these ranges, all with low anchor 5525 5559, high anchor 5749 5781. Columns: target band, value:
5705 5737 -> 0.38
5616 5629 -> 0.59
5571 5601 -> 1.10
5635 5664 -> 0.46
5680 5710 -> 1.16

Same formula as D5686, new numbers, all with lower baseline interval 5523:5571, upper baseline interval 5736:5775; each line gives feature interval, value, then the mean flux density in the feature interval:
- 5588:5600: 0.6 angstroms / 12.2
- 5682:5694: 0.3 angstroms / 12.6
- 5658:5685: 0.6 angstroms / 12.6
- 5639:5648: 0.3 angstroms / 12.5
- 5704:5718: 0.6 angstroms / 12.5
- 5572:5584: 0.4 angstroms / 12.4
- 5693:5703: 0.2 angstroms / 12.7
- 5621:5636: 0.5 angstroms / 12.4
